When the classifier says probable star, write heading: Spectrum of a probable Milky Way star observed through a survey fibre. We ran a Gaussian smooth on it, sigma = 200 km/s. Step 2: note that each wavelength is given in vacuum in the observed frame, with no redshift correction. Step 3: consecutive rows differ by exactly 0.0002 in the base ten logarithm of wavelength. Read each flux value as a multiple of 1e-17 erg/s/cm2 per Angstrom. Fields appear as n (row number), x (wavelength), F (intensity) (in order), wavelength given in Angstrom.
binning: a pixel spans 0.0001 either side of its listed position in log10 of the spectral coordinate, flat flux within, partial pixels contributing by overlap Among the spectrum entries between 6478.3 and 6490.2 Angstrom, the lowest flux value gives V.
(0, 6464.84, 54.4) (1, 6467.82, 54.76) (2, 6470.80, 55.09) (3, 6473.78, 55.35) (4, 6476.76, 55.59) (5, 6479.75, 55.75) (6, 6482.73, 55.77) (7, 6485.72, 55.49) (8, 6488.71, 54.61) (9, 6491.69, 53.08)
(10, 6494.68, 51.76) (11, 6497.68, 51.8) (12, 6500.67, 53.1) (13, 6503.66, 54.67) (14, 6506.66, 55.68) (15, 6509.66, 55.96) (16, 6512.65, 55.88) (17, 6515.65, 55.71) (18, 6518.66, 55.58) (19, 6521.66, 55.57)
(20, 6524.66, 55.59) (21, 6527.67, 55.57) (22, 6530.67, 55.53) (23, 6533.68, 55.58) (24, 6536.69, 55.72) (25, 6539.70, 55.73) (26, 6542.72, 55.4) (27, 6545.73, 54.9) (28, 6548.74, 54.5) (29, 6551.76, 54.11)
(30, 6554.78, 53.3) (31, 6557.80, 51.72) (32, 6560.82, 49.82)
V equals 54.61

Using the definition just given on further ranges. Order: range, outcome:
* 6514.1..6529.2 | 55.57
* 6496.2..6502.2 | 51.8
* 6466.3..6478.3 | 54.76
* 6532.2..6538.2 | 55.58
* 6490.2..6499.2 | 51.76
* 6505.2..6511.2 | 55.68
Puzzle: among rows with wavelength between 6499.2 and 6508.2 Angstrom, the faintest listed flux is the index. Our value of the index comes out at 53.1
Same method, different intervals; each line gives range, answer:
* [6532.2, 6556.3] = 53.3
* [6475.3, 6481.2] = 55.59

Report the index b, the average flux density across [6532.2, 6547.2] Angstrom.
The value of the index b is 55.5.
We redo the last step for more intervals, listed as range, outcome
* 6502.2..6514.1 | 55.6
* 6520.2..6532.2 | 55.6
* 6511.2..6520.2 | 55.7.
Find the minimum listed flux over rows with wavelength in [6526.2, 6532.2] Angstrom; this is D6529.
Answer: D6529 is 55.53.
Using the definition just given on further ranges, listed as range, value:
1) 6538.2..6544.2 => 55.4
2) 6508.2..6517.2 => 55.71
